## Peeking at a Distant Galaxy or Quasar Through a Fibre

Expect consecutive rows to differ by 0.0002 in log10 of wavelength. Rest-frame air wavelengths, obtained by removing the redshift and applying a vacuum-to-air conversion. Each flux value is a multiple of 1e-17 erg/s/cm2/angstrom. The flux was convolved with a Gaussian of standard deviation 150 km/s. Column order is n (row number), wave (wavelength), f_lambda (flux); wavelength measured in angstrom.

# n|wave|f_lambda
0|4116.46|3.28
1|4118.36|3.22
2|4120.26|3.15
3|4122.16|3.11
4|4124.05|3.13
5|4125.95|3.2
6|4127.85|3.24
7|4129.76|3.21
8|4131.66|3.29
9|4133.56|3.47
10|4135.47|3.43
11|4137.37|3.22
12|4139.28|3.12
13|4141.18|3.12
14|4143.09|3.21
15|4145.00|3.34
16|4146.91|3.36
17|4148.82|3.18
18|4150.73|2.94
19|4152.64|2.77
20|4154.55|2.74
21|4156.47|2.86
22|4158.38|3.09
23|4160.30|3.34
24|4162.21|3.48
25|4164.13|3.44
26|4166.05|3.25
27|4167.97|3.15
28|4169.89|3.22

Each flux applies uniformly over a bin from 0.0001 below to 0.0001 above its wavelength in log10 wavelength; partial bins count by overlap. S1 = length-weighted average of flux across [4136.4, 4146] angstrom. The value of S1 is 3.2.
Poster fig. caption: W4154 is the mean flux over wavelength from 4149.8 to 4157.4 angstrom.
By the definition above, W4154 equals 2.83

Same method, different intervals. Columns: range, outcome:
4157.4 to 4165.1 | 3.34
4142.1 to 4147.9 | 3.3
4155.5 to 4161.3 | 3.1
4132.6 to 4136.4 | 3.45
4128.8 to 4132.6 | 3.24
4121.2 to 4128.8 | 3.17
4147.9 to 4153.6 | 2.96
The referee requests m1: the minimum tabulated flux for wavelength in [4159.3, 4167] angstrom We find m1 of 3.25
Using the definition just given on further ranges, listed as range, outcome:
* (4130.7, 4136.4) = 3.29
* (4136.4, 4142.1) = 3.12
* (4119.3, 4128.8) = 3.11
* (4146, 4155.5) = 2.74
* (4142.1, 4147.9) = 3.21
